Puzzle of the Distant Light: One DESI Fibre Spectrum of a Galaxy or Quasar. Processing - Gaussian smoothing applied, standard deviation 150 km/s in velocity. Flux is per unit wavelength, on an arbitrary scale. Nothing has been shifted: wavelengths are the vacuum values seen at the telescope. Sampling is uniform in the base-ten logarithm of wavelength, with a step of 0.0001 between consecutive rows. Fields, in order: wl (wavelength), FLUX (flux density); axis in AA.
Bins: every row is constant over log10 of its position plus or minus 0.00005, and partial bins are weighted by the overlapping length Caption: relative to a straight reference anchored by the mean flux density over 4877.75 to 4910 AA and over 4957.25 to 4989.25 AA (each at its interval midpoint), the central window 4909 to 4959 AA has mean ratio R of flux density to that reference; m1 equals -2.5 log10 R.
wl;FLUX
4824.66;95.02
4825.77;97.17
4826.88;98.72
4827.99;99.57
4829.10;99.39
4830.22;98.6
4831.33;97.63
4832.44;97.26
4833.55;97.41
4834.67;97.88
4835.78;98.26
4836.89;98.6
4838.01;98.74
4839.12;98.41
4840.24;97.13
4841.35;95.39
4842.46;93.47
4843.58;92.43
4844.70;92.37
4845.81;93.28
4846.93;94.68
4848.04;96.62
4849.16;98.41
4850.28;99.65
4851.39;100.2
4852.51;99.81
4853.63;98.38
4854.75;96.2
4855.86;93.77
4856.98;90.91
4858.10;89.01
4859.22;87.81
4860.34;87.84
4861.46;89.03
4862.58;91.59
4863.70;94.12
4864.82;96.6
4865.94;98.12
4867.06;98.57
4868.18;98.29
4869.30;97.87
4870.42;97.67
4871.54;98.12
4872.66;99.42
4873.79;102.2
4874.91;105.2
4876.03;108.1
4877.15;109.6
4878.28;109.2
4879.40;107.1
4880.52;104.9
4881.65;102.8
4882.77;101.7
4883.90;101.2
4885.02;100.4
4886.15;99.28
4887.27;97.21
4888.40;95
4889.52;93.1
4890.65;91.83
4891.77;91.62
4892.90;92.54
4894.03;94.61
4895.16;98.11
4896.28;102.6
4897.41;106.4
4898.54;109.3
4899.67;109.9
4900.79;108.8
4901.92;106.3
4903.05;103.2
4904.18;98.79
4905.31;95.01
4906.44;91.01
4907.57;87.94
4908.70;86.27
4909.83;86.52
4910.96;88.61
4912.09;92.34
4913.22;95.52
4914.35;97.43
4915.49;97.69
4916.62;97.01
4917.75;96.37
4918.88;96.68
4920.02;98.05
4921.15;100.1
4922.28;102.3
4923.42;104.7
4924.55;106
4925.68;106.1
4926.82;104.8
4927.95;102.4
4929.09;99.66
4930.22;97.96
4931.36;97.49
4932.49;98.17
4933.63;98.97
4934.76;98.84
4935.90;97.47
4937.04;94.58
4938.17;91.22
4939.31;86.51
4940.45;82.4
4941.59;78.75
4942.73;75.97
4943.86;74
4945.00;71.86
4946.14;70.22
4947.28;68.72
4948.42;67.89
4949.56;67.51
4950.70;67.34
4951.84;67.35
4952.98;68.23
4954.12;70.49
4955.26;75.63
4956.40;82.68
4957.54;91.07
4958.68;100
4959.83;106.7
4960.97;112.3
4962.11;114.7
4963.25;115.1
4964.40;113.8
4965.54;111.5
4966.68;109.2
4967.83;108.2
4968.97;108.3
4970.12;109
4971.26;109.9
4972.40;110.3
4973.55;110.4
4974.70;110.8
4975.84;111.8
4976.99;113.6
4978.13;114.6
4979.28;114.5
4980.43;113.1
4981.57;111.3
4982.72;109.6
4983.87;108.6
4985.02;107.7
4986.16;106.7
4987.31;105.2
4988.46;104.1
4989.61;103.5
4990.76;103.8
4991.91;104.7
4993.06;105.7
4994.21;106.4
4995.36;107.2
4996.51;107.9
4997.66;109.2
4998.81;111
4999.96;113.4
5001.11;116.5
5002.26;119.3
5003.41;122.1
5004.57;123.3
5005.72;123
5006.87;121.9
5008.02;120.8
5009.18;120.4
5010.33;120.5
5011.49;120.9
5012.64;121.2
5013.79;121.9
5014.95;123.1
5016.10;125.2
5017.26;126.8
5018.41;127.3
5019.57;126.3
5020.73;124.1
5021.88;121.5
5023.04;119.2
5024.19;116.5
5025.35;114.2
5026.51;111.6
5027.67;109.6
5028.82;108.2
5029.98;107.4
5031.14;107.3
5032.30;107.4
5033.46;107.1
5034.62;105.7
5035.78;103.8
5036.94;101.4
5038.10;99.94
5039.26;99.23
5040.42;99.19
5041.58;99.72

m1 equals 0.17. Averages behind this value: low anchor 99.2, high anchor 109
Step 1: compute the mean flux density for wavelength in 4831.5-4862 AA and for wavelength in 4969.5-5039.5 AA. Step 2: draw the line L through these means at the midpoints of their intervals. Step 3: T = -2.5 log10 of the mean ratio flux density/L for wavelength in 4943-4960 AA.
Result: 0.373 mag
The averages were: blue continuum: 95.3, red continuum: 113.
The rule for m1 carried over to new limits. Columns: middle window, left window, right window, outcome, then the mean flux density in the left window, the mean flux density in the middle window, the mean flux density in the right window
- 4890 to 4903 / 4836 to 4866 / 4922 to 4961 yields -0.111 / 94.9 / 101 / 87.7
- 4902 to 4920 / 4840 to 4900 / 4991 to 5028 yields 0.101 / 97.9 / 94.4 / 118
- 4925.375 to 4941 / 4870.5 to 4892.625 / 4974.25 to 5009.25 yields 0.099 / 101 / 96.7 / 112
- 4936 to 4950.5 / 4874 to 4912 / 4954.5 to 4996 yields 0.314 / 99.5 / 77.8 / 107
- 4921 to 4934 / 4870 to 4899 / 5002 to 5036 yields 0.047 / 101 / 102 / 118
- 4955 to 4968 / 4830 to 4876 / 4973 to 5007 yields 0.044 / 96.4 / 104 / 111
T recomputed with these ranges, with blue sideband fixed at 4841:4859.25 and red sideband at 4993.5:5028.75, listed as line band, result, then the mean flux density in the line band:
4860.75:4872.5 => 0.02 mag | 96.1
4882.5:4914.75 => 0.05 mag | 97.3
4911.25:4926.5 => 0.06 mag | 99.1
